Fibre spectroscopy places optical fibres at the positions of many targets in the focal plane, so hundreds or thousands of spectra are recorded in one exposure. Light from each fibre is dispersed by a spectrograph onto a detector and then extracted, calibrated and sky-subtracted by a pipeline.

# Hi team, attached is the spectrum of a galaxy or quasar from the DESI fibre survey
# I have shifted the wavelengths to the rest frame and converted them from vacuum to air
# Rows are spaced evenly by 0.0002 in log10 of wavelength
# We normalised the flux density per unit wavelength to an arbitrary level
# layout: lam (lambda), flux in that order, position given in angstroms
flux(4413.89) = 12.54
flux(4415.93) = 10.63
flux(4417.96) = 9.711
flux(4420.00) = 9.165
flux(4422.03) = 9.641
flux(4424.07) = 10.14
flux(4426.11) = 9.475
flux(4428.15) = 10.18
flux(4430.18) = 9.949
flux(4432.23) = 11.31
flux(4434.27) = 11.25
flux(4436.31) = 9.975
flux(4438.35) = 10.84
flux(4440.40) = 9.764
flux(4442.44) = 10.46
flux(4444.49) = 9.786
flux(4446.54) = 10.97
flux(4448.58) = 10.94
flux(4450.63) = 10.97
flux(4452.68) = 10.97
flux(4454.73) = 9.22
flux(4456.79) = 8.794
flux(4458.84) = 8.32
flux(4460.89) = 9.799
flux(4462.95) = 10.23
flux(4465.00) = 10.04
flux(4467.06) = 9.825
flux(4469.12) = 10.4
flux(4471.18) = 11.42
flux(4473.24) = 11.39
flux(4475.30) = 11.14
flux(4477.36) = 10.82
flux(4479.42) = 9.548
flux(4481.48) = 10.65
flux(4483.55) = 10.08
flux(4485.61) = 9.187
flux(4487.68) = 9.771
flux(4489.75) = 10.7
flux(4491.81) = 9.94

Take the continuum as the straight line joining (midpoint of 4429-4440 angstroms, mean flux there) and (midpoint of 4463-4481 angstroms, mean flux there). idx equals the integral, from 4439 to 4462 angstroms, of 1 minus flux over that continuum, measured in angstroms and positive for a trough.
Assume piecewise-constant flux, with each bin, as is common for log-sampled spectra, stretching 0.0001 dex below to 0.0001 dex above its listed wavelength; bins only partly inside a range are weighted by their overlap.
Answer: 1.2 angstroms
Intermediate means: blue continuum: 10.6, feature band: 10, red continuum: 10.6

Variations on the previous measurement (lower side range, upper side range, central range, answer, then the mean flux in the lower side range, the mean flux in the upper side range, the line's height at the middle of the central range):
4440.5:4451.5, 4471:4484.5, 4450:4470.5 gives 1.4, 10.6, 10.7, 10.6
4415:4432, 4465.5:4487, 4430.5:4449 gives -0.9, 9.92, 10.4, 10.1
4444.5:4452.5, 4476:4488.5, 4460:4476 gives -0.2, 10.8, 10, 10.4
